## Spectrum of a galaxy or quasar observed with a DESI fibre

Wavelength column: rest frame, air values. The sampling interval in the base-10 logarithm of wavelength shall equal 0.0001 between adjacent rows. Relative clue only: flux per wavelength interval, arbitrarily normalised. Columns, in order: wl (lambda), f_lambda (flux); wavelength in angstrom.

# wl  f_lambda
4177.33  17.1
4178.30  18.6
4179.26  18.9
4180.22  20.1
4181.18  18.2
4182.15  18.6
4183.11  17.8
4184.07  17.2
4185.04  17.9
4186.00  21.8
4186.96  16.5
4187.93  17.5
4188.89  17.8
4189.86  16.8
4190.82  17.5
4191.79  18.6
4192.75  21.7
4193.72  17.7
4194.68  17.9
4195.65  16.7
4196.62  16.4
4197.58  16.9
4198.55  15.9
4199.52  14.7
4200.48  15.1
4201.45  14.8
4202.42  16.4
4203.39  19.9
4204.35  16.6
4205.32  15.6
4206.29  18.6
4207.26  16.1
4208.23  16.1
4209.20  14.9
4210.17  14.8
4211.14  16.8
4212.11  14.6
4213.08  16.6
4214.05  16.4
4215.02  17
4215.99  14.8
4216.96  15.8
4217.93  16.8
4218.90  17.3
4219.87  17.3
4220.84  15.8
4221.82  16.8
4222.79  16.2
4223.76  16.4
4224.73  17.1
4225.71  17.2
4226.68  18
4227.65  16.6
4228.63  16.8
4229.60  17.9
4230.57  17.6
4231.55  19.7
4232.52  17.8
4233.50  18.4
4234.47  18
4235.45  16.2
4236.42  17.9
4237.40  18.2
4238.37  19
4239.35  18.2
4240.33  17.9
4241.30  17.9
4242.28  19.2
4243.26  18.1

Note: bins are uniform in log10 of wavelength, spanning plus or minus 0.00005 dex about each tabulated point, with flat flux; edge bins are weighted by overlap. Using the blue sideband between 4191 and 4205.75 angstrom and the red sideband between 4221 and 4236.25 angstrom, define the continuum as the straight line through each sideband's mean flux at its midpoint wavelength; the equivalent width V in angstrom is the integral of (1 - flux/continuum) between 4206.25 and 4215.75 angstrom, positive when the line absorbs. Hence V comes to 0.6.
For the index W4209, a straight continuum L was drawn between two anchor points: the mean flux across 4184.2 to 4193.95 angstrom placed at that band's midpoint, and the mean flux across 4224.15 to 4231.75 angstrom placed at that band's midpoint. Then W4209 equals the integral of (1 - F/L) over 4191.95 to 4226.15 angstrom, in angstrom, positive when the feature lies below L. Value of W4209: 2.6 angstrom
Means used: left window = 18.3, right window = 17.5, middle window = 16.6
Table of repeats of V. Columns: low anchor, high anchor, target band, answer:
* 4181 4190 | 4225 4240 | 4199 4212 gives 1.3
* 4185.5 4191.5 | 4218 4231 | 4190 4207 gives 0.6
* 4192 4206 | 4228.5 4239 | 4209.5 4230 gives 1.3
